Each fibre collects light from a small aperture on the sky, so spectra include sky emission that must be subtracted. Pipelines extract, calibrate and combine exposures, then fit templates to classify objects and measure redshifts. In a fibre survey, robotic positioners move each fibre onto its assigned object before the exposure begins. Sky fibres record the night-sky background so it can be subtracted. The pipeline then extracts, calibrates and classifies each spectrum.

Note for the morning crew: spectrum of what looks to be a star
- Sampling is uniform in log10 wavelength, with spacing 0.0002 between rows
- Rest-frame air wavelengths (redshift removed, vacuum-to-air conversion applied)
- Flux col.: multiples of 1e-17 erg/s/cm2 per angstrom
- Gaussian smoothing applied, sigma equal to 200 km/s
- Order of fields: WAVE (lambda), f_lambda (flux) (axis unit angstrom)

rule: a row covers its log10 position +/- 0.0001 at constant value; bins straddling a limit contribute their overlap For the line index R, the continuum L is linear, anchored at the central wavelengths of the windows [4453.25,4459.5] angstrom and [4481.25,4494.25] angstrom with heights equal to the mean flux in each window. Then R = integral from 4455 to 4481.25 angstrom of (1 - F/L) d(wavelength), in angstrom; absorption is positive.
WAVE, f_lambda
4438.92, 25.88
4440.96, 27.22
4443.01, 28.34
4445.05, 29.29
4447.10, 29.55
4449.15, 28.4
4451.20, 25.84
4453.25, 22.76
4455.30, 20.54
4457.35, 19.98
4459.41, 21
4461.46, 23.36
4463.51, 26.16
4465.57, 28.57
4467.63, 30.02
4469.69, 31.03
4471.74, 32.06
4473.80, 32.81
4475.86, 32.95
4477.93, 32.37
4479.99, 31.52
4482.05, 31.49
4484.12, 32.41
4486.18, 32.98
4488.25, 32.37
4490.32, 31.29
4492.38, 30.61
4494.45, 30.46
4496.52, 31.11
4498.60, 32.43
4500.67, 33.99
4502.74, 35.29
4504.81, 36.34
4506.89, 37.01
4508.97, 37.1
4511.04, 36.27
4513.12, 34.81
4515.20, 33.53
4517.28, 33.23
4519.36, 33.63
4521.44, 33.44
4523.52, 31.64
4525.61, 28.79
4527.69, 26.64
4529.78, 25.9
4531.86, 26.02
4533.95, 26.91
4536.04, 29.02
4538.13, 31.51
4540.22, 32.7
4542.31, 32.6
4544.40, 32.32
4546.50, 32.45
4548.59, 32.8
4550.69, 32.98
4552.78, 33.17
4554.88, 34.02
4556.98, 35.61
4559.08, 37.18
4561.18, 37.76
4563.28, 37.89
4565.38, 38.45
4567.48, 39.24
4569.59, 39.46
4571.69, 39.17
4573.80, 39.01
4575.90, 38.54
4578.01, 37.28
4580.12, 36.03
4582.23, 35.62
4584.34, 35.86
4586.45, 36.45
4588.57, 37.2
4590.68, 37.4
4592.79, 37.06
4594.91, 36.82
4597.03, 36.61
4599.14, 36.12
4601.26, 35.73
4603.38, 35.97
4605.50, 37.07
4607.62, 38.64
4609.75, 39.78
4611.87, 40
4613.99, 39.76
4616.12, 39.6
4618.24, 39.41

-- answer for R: -3.2 angstrom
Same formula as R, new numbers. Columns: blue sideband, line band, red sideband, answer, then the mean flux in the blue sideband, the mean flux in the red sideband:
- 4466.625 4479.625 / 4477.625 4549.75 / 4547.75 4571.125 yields 3.9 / 31.9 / 36.3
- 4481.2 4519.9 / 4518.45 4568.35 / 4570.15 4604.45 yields 3.8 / 33.5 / 37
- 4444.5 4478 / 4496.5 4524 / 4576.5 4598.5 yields -3.1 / 27.3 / 36.7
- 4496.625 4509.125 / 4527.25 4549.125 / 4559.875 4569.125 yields 4.1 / 34.9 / 38.4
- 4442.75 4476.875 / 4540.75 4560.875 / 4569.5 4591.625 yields 0.6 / 27.2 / 37.4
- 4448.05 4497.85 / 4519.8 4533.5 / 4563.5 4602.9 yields 1.7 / 28.9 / 37.3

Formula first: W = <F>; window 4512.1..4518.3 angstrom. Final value 33.8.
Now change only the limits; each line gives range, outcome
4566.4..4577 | 39.1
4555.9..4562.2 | 36.8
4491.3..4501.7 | 31.7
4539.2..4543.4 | 32.7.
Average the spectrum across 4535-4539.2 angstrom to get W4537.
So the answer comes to 30.3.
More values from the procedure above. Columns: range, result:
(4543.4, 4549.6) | 32.5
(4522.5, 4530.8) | 28.2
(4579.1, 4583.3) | 35.8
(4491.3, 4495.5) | 30.6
